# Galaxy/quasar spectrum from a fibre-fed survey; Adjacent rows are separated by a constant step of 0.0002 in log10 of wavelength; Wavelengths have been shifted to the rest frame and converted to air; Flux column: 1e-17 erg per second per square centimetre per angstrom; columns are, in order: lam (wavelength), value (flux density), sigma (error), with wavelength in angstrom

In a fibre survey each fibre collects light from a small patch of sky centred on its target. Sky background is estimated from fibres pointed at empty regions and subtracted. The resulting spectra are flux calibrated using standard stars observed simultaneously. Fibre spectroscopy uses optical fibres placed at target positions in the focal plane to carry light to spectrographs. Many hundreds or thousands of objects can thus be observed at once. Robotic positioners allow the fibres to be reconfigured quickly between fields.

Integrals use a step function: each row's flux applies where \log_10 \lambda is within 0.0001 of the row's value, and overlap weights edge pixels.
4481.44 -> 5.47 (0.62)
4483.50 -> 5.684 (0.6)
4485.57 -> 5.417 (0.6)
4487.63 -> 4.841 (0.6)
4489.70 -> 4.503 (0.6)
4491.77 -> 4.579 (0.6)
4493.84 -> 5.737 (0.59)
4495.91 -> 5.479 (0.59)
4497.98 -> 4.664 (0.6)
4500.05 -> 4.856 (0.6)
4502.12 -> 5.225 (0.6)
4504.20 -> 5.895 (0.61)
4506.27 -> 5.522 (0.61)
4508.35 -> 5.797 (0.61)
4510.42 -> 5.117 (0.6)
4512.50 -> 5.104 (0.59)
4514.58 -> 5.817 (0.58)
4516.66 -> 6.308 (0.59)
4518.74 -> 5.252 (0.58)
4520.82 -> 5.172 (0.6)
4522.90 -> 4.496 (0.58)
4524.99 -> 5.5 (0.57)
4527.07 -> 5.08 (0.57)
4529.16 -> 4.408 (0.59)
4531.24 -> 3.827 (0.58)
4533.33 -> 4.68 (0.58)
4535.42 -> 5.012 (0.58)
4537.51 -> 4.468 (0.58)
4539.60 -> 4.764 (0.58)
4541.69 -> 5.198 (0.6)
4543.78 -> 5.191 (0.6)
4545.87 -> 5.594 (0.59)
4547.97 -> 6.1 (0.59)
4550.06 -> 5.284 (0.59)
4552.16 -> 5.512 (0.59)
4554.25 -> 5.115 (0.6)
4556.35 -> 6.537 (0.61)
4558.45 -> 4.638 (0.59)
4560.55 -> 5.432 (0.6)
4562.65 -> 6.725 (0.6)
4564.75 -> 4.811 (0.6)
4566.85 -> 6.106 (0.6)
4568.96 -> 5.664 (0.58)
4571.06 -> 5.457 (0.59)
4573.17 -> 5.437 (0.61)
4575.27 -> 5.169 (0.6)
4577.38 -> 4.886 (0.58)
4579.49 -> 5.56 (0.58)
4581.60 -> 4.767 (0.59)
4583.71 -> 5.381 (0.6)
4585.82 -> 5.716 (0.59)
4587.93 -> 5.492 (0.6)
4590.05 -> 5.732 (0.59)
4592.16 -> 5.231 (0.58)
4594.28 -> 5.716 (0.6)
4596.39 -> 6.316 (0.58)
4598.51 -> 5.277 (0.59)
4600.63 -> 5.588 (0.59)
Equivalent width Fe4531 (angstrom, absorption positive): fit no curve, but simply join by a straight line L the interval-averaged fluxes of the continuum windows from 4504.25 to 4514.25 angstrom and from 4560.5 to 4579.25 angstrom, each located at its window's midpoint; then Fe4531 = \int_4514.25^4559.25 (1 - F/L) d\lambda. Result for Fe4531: 2.6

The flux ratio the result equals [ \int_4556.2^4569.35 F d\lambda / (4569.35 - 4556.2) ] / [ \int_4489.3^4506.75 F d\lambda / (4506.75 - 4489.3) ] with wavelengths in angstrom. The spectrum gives 1.09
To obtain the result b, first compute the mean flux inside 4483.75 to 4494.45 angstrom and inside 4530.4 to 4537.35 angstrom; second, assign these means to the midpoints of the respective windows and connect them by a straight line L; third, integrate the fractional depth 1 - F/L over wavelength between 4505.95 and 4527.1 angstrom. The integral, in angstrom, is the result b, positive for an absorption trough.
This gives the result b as -3.0 angstrom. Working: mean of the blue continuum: 5.03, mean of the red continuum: 4.52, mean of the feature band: 5.39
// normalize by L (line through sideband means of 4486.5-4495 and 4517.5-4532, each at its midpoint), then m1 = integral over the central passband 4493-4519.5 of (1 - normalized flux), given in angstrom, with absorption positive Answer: -3.0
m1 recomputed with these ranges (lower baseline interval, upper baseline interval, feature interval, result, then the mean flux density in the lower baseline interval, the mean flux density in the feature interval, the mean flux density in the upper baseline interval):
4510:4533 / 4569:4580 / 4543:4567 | -1.5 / 5.08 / 5.57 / 5.32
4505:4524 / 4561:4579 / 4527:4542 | 2.3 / 5.4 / 4.63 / 5.53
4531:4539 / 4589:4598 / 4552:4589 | -1.5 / 4.58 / 5.47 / 5.72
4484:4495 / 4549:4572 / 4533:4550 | 0.9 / 5.05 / 5.15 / 5.57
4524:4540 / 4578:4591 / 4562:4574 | -1.1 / 4.71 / 5.67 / 5.42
